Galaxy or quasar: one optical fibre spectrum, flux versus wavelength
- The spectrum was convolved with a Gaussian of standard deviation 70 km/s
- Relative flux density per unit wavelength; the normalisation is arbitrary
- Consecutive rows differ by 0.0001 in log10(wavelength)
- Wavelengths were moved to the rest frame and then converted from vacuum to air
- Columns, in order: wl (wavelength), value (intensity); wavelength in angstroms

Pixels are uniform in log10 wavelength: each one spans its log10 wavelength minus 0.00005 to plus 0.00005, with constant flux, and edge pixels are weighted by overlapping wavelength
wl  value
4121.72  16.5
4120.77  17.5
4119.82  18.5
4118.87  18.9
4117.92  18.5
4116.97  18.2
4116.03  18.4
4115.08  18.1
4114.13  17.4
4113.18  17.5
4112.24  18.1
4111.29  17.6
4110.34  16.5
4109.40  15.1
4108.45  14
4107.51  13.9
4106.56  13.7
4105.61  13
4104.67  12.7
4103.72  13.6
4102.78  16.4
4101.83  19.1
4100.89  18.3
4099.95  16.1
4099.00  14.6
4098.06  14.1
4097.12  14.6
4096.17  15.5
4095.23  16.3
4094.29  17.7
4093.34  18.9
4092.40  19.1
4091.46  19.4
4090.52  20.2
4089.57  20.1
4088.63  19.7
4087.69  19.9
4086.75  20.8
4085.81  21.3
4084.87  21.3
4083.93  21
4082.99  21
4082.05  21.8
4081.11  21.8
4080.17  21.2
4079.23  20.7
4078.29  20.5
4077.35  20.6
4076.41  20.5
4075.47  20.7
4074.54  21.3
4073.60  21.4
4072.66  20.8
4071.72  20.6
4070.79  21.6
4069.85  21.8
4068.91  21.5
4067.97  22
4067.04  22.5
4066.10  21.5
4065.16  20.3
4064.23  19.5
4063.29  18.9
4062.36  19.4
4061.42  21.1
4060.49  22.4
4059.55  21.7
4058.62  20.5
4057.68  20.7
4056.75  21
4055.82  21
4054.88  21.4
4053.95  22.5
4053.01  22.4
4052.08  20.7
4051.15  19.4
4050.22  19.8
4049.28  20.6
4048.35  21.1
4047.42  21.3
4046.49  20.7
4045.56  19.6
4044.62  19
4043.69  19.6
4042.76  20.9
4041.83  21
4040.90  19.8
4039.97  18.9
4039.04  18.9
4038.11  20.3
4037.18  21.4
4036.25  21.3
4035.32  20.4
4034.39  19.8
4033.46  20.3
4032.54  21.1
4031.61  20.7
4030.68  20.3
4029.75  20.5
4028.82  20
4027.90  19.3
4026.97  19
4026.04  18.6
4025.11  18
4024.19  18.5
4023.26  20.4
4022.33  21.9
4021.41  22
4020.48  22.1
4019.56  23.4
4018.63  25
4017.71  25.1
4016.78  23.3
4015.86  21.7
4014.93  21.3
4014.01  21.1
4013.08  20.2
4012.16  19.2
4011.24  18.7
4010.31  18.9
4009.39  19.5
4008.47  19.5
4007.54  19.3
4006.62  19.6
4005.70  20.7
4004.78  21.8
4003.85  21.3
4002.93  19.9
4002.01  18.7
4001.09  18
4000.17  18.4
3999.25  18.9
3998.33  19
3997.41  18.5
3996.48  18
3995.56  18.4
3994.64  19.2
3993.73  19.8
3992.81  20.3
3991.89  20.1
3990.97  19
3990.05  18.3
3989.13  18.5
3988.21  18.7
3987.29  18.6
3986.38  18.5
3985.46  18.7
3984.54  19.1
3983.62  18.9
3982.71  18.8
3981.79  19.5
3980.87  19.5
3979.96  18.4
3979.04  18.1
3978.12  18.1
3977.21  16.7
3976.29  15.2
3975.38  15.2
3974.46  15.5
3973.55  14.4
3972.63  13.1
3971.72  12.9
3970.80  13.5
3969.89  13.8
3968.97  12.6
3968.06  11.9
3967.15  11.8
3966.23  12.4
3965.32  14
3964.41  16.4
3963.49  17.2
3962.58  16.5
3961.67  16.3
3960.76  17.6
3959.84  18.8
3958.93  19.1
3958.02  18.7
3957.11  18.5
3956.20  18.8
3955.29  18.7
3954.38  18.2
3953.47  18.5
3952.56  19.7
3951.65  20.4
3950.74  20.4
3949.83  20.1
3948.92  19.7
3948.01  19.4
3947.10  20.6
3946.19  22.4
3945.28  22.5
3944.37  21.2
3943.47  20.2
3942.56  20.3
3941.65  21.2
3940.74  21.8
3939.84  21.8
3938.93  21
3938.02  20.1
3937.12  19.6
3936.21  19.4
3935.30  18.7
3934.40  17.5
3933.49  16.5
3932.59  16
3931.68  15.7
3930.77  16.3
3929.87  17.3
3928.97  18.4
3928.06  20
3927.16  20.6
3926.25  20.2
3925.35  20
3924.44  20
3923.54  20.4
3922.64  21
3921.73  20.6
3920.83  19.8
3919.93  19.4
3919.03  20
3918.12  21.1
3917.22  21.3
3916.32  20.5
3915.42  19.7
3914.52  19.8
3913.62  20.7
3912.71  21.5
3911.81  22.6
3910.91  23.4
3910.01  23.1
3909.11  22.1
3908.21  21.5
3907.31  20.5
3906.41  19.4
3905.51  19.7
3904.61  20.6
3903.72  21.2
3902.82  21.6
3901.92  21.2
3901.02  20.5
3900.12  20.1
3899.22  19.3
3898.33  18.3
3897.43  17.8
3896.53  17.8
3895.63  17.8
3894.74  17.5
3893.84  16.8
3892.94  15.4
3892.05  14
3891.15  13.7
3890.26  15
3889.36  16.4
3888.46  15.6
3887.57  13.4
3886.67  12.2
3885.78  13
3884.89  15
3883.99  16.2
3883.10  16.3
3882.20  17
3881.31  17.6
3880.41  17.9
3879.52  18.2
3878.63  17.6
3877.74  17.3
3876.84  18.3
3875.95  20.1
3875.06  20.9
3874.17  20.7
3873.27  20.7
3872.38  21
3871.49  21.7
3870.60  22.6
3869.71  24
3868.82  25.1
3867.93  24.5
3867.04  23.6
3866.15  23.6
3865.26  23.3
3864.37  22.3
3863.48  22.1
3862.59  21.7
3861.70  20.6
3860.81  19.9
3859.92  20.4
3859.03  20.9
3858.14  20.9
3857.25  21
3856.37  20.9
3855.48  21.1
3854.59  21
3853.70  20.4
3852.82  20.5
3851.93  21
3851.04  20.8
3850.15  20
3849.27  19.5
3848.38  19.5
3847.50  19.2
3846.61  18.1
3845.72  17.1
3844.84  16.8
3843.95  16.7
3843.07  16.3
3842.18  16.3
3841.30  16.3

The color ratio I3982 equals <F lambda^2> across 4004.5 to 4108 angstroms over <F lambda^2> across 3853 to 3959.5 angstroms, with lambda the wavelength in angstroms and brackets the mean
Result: 1.10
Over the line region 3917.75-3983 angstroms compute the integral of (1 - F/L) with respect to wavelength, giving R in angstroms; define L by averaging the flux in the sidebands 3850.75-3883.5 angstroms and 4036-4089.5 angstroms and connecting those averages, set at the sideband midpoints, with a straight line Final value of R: 8.1 angstroms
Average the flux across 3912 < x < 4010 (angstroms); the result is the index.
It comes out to 18.6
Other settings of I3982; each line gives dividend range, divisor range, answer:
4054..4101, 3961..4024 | 1.13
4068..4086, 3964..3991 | 1.36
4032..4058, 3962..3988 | 1.32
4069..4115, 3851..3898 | 1.07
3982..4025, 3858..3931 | 1.08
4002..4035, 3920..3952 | 1.09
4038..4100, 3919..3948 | 1.09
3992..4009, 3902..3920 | 0.97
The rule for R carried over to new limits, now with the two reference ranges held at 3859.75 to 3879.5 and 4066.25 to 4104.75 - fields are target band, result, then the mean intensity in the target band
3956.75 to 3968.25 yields 2.45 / 16.2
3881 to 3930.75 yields 5.28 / 18.8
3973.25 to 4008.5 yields 2.83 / 18.7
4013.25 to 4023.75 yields -1.24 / 22.4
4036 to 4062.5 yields -1.20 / 20.6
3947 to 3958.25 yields 0.71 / 19.3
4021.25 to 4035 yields -0.03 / 20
